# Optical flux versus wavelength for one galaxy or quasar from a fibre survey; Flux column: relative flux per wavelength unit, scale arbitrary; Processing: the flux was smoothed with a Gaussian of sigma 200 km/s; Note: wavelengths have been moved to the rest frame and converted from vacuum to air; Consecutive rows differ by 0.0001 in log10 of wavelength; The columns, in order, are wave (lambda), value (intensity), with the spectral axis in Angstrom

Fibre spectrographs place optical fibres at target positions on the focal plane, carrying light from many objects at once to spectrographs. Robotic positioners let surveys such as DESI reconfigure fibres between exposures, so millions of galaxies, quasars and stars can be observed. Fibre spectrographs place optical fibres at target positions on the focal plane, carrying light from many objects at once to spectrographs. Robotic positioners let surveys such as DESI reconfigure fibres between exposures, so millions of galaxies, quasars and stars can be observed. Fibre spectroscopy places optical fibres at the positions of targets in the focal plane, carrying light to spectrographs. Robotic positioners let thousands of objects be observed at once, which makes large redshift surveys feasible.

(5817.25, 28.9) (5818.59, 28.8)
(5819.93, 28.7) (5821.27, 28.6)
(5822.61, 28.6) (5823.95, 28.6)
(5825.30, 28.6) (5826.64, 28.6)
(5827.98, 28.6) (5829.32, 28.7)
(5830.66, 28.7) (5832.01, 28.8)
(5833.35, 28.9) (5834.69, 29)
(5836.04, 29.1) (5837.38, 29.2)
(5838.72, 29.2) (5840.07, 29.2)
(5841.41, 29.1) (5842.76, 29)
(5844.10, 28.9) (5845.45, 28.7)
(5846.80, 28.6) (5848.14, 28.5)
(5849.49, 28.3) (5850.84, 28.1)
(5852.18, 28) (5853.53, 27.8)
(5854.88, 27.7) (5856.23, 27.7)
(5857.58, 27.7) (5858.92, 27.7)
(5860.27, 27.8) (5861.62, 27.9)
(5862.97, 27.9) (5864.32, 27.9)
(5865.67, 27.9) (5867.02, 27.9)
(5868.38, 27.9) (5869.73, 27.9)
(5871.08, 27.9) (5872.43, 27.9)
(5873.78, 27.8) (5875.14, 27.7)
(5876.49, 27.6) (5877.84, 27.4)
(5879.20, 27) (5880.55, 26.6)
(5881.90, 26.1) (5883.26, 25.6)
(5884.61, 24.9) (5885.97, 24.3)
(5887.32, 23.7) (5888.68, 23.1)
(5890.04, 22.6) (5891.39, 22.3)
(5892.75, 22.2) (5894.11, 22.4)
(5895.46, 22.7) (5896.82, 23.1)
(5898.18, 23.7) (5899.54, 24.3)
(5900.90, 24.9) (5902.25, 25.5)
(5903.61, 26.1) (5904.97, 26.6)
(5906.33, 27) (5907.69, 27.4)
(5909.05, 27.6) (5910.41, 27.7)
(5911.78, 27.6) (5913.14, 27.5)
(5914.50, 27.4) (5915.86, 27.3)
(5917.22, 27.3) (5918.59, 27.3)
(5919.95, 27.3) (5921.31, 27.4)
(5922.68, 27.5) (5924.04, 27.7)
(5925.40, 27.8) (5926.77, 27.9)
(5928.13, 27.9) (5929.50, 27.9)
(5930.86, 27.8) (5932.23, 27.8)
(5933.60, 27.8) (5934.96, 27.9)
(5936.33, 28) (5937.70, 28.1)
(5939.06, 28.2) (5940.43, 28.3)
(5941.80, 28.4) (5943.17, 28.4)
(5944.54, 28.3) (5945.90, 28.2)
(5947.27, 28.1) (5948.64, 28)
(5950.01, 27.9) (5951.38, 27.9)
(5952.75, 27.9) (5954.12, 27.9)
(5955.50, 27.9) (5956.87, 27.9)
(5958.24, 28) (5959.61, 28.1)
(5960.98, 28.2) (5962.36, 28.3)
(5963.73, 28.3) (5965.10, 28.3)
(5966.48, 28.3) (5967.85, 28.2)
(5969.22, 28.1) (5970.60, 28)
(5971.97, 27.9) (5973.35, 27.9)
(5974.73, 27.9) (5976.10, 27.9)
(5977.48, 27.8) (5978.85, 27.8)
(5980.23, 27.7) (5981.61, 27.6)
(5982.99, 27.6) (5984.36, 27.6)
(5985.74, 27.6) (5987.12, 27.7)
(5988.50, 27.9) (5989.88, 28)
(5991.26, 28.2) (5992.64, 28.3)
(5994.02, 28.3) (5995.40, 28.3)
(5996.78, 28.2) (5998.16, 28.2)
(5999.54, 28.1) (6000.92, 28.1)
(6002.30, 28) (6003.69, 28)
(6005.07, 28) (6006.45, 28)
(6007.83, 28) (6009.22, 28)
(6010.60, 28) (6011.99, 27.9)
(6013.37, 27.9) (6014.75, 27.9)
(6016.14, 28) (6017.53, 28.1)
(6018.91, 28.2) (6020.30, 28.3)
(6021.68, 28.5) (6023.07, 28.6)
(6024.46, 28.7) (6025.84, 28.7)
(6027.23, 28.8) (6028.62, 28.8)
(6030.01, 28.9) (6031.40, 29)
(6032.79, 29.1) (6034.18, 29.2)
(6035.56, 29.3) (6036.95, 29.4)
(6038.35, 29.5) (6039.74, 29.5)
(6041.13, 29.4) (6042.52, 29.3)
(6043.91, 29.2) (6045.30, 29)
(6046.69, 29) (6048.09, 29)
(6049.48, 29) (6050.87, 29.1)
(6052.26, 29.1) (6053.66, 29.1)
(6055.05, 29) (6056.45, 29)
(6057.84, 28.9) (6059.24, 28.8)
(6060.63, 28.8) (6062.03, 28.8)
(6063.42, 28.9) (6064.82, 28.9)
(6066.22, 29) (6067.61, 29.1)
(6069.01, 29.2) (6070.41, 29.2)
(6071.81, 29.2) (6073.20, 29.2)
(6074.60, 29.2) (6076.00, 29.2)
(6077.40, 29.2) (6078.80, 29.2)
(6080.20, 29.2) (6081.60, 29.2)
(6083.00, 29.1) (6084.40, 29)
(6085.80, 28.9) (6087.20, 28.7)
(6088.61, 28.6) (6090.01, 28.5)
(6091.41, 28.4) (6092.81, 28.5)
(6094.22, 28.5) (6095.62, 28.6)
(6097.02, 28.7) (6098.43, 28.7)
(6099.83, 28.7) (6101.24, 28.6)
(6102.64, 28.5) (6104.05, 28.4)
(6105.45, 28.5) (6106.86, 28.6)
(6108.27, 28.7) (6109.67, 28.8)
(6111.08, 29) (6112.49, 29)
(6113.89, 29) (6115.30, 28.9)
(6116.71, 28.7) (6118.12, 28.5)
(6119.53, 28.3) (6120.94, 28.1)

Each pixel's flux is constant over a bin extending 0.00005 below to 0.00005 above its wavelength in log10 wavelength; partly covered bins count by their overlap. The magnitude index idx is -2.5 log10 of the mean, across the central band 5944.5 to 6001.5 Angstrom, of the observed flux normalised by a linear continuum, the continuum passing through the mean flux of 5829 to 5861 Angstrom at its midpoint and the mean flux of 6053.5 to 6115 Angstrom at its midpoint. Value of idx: 0.03 mag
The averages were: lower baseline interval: 28.5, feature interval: 28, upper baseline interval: 28.9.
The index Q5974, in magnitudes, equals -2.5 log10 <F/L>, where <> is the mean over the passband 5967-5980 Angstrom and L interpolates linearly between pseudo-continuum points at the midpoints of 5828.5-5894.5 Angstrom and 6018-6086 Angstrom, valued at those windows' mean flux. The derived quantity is 0.01 mag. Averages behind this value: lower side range 27.3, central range 27.9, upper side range 29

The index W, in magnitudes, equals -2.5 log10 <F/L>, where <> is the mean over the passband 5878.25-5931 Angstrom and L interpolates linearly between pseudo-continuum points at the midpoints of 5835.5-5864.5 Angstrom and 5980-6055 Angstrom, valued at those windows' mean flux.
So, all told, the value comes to 0.100 mag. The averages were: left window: 28.4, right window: 28.5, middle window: 25.9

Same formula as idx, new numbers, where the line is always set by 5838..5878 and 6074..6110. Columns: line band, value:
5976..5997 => 0.02 mag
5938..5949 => 0.00 mag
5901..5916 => 0.05 mag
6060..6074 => -0.01 mag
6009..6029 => 0.01 mag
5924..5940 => 0.02 mag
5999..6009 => 0.02 mag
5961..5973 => 0.01 mag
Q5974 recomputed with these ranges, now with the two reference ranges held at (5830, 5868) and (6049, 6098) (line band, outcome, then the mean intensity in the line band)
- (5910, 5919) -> 0.044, 27.4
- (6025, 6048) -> -0.010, 29.1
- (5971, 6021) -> 0.030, 28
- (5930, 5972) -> 0.021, 28.1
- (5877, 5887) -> 0.101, 25.9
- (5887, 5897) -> 0.247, 22.7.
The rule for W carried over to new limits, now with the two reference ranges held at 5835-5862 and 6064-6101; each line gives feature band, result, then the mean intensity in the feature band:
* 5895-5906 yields 0.16 mag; 24.7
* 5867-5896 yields 0.12 mag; 25.6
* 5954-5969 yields 0.02 mag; 28.1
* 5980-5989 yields 0.04 mag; 27.7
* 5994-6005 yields 0.02 mag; 28.1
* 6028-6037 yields -0.01 mag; 29.1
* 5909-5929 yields 0.04 mag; 27.5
